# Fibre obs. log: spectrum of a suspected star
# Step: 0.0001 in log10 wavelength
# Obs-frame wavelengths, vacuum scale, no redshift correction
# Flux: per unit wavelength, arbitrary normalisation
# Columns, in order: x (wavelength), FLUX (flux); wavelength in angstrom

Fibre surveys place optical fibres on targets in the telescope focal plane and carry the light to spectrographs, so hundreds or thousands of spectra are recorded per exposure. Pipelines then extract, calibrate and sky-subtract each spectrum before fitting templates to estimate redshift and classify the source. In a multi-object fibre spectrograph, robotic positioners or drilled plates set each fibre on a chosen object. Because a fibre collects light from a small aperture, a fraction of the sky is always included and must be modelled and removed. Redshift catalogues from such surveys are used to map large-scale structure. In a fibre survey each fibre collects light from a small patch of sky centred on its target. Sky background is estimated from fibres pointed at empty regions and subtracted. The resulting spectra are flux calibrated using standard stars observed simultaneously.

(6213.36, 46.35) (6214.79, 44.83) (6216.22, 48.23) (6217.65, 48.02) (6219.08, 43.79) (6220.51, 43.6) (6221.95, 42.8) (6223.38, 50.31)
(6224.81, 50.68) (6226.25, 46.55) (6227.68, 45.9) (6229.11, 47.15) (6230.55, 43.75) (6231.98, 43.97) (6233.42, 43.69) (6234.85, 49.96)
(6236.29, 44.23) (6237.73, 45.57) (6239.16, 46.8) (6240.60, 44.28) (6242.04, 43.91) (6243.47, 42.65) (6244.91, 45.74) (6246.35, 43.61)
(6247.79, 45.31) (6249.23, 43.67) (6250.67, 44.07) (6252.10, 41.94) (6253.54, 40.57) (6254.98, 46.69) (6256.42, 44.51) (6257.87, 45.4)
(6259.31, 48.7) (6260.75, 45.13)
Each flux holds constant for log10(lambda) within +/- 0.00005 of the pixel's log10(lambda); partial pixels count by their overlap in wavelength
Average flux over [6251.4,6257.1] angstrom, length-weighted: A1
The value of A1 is 43.4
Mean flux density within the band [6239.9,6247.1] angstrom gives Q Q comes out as 44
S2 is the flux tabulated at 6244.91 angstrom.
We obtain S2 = 45.74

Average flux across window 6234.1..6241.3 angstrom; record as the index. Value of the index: 46.2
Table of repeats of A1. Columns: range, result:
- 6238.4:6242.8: 45.1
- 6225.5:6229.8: 46.6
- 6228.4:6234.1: 44.6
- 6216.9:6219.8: 46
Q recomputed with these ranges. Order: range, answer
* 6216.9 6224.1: 45.7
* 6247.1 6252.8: 43.8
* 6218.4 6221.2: 43.7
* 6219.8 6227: 46.8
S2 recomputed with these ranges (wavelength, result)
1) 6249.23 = 43.67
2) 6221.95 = 42.8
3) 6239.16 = 46.8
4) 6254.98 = 46.69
